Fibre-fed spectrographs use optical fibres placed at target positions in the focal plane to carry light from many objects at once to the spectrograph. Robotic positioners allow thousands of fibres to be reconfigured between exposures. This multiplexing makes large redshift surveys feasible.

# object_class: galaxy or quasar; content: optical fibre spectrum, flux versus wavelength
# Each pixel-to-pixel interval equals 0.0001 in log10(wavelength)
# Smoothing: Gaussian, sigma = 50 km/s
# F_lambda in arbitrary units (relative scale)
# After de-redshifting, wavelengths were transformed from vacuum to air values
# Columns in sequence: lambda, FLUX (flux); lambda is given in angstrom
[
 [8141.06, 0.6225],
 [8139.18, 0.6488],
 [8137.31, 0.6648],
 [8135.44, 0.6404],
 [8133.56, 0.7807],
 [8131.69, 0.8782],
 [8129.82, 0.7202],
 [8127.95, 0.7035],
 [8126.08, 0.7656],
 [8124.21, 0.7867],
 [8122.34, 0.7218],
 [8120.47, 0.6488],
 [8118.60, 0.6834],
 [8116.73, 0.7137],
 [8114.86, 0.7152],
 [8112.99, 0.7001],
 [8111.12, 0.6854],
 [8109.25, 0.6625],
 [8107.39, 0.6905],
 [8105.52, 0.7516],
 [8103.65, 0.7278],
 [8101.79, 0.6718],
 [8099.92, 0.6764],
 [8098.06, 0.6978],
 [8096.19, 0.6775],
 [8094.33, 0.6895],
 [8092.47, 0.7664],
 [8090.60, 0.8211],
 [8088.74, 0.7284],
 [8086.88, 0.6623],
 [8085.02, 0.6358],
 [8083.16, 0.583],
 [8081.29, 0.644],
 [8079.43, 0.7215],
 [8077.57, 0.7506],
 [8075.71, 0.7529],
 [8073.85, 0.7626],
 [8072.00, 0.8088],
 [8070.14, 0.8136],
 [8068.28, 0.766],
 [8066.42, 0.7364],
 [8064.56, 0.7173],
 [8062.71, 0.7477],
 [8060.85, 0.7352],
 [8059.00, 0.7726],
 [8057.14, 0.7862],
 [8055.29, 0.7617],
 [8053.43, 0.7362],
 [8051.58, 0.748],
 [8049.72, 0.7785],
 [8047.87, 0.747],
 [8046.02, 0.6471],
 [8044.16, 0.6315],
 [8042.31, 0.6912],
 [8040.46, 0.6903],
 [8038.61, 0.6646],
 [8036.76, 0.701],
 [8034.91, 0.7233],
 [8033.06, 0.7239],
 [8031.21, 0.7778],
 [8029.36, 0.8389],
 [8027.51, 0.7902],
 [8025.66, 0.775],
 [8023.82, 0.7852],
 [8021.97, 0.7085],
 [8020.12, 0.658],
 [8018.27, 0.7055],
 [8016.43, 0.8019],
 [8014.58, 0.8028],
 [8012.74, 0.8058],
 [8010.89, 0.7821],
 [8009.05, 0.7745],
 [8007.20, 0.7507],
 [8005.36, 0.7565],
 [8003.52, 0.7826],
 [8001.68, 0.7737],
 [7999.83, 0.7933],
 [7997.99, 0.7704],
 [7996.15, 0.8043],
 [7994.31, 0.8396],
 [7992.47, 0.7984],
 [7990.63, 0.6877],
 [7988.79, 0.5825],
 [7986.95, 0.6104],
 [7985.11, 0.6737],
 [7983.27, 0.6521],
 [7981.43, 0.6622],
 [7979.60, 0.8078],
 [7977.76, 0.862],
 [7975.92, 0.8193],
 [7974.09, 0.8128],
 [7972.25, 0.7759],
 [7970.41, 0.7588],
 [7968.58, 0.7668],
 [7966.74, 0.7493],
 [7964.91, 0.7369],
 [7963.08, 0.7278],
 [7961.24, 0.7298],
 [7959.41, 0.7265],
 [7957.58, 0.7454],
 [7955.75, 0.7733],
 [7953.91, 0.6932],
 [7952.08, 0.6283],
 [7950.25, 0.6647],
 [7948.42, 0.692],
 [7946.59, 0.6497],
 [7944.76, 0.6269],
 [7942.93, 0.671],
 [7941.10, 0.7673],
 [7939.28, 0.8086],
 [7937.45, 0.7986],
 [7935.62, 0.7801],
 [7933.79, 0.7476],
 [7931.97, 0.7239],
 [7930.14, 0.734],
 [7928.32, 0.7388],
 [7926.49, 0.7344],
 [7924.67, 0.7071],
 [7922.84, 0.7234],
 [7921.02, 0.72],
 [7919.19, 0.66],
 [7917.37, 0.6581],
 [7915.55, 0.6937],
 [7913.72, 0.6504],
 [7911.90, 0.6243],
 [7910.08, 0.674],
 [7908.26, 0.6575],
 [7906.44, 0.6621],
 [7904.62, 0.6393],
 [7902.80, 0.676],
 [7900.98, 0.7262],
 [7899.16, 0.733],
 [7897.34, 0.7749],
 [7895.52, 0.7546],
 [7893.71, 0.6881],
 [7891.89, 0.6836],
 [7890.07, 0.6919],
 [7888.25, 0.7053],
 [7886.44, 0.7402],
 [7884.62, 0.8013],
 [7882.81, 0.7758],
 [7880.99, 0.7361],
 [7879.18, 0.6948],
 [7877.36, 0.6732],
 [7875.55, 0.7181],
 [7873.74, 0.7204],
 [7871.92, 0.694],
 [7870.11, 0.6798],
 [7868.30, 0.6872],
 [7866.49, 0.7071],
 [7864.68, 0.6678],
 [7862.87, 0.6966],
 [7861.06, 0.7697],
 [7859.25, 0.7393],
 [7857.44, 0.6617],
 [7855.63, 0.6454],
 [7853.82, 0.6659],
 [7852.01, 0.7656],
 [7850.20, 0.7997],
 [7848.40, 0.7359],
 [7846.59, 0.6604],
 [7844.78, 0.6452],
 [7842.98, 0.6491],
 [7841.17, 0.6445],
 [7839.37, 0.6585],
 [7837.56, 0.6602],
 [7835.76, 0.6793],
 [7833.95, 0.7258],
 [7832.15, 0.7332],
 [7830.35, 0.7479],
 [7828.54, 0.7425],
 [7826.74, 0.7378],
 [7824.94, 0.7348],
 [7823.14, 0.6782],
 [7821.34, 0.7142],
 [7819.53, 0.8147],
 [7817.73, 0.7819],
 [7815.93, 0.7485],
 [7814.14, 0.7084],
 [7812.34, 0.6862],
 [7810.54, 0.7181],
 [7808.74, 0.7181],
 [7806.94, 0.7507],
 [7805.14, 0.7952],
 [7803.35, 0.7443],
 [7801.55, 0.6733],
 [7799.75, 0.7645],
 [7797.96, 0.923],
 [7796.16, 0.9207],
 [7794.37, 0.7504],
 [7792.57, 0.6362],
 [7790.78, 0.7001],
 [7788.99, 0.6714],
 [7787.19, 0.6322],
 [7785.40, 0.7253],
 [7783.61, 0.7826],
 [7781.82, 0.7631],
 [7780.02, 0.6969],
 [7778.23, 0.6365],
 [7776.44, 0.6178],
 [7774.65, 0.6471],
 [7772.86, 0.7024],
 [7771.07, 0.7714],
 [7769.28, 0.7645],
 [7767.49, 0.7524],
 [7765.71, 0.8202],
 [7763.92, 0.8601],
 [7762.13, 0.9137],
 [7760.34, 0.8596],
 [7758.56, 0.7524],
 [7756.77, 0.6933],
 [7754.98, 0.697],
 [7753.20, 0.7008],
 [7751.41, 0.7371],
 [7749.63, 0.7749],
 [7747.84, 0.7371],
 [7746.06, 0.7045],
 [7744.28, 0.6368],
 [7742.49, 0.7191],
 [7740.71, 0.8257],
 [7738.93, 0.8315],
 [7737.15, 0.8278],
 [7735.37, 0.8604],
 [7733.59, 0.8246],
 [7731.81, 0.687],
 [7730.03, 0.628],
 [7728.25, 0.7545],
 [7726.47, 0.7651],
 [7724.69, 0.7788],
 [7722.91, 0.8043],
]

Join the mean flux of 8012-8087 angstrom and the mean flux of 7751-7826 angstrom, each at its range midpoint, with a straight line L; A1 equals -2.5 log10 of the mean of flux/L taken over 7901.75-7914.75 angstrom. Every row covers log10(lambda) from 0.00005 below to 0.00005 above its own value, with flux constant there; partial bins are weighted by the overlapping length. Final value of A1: 0.13 mag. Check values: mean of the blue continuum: 0.742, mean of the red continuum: 0.734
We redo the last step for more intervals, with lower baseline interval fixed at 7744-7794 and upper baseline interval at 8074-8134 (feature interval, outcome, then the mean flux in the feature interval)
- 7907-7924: 0.08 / 0.674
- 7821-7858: 0.04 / 0.699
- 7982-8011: -0.03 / 0.737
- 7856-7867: 0.03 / 0.704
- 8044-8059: -0.03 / 0.737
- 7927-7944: -0.04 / 0.751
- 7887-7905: 0.02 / 0.71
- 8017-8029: -0.04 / 0.744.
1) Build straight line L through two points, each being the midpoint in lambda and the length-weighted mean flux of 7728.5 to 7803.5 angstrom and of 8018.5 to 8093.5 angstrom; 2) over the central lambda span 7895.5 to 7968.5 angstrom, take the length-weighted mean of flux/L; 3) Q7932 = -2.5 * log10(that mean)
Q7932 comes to 0.04 mag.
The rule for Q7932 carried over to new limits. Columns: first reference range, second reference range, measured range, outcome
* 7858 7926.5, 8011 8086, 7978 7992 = 0.06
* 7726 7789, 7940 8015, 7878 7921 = 0.06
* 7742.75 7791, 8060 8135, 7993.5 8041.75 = -0.05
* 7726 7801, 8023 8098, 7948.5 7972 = 0.02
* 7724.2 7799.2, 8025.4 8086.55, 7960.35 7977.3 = -0.04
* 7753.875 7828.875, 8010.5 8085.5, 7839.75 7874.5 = 0.07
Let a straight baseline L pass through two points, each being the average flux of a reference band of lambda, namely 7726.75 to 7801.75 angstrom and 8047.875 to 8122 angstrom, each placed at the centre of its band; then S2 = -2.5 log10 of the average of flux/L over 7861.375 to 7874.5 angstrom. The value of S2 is 0.06 mag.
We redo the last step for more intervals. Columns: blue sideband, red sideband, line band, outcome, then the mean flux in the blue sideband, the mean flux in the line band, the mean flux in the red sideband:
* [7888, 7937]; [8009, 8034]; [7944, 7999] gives 0.014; 0.703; 0.728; 0.766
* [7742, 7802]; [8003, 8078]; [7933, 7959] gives 0.041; 0.74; 0.718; 0.748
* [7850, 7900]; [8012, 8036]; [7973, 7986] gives -0.013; 0.716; 0.756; 0.761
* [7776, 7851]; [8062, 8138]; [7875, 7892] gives -0.004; 0.722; 0.724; 0.719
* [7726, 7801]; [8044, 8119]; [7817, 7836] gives 0.010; 0.749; 0.737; 0.721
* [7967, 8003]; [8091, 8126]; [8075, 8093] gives 0.017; 0.75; 0.704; 0.707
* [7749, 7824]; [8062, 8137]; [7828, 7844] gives 0.072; 0.743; 0.692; 0.72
